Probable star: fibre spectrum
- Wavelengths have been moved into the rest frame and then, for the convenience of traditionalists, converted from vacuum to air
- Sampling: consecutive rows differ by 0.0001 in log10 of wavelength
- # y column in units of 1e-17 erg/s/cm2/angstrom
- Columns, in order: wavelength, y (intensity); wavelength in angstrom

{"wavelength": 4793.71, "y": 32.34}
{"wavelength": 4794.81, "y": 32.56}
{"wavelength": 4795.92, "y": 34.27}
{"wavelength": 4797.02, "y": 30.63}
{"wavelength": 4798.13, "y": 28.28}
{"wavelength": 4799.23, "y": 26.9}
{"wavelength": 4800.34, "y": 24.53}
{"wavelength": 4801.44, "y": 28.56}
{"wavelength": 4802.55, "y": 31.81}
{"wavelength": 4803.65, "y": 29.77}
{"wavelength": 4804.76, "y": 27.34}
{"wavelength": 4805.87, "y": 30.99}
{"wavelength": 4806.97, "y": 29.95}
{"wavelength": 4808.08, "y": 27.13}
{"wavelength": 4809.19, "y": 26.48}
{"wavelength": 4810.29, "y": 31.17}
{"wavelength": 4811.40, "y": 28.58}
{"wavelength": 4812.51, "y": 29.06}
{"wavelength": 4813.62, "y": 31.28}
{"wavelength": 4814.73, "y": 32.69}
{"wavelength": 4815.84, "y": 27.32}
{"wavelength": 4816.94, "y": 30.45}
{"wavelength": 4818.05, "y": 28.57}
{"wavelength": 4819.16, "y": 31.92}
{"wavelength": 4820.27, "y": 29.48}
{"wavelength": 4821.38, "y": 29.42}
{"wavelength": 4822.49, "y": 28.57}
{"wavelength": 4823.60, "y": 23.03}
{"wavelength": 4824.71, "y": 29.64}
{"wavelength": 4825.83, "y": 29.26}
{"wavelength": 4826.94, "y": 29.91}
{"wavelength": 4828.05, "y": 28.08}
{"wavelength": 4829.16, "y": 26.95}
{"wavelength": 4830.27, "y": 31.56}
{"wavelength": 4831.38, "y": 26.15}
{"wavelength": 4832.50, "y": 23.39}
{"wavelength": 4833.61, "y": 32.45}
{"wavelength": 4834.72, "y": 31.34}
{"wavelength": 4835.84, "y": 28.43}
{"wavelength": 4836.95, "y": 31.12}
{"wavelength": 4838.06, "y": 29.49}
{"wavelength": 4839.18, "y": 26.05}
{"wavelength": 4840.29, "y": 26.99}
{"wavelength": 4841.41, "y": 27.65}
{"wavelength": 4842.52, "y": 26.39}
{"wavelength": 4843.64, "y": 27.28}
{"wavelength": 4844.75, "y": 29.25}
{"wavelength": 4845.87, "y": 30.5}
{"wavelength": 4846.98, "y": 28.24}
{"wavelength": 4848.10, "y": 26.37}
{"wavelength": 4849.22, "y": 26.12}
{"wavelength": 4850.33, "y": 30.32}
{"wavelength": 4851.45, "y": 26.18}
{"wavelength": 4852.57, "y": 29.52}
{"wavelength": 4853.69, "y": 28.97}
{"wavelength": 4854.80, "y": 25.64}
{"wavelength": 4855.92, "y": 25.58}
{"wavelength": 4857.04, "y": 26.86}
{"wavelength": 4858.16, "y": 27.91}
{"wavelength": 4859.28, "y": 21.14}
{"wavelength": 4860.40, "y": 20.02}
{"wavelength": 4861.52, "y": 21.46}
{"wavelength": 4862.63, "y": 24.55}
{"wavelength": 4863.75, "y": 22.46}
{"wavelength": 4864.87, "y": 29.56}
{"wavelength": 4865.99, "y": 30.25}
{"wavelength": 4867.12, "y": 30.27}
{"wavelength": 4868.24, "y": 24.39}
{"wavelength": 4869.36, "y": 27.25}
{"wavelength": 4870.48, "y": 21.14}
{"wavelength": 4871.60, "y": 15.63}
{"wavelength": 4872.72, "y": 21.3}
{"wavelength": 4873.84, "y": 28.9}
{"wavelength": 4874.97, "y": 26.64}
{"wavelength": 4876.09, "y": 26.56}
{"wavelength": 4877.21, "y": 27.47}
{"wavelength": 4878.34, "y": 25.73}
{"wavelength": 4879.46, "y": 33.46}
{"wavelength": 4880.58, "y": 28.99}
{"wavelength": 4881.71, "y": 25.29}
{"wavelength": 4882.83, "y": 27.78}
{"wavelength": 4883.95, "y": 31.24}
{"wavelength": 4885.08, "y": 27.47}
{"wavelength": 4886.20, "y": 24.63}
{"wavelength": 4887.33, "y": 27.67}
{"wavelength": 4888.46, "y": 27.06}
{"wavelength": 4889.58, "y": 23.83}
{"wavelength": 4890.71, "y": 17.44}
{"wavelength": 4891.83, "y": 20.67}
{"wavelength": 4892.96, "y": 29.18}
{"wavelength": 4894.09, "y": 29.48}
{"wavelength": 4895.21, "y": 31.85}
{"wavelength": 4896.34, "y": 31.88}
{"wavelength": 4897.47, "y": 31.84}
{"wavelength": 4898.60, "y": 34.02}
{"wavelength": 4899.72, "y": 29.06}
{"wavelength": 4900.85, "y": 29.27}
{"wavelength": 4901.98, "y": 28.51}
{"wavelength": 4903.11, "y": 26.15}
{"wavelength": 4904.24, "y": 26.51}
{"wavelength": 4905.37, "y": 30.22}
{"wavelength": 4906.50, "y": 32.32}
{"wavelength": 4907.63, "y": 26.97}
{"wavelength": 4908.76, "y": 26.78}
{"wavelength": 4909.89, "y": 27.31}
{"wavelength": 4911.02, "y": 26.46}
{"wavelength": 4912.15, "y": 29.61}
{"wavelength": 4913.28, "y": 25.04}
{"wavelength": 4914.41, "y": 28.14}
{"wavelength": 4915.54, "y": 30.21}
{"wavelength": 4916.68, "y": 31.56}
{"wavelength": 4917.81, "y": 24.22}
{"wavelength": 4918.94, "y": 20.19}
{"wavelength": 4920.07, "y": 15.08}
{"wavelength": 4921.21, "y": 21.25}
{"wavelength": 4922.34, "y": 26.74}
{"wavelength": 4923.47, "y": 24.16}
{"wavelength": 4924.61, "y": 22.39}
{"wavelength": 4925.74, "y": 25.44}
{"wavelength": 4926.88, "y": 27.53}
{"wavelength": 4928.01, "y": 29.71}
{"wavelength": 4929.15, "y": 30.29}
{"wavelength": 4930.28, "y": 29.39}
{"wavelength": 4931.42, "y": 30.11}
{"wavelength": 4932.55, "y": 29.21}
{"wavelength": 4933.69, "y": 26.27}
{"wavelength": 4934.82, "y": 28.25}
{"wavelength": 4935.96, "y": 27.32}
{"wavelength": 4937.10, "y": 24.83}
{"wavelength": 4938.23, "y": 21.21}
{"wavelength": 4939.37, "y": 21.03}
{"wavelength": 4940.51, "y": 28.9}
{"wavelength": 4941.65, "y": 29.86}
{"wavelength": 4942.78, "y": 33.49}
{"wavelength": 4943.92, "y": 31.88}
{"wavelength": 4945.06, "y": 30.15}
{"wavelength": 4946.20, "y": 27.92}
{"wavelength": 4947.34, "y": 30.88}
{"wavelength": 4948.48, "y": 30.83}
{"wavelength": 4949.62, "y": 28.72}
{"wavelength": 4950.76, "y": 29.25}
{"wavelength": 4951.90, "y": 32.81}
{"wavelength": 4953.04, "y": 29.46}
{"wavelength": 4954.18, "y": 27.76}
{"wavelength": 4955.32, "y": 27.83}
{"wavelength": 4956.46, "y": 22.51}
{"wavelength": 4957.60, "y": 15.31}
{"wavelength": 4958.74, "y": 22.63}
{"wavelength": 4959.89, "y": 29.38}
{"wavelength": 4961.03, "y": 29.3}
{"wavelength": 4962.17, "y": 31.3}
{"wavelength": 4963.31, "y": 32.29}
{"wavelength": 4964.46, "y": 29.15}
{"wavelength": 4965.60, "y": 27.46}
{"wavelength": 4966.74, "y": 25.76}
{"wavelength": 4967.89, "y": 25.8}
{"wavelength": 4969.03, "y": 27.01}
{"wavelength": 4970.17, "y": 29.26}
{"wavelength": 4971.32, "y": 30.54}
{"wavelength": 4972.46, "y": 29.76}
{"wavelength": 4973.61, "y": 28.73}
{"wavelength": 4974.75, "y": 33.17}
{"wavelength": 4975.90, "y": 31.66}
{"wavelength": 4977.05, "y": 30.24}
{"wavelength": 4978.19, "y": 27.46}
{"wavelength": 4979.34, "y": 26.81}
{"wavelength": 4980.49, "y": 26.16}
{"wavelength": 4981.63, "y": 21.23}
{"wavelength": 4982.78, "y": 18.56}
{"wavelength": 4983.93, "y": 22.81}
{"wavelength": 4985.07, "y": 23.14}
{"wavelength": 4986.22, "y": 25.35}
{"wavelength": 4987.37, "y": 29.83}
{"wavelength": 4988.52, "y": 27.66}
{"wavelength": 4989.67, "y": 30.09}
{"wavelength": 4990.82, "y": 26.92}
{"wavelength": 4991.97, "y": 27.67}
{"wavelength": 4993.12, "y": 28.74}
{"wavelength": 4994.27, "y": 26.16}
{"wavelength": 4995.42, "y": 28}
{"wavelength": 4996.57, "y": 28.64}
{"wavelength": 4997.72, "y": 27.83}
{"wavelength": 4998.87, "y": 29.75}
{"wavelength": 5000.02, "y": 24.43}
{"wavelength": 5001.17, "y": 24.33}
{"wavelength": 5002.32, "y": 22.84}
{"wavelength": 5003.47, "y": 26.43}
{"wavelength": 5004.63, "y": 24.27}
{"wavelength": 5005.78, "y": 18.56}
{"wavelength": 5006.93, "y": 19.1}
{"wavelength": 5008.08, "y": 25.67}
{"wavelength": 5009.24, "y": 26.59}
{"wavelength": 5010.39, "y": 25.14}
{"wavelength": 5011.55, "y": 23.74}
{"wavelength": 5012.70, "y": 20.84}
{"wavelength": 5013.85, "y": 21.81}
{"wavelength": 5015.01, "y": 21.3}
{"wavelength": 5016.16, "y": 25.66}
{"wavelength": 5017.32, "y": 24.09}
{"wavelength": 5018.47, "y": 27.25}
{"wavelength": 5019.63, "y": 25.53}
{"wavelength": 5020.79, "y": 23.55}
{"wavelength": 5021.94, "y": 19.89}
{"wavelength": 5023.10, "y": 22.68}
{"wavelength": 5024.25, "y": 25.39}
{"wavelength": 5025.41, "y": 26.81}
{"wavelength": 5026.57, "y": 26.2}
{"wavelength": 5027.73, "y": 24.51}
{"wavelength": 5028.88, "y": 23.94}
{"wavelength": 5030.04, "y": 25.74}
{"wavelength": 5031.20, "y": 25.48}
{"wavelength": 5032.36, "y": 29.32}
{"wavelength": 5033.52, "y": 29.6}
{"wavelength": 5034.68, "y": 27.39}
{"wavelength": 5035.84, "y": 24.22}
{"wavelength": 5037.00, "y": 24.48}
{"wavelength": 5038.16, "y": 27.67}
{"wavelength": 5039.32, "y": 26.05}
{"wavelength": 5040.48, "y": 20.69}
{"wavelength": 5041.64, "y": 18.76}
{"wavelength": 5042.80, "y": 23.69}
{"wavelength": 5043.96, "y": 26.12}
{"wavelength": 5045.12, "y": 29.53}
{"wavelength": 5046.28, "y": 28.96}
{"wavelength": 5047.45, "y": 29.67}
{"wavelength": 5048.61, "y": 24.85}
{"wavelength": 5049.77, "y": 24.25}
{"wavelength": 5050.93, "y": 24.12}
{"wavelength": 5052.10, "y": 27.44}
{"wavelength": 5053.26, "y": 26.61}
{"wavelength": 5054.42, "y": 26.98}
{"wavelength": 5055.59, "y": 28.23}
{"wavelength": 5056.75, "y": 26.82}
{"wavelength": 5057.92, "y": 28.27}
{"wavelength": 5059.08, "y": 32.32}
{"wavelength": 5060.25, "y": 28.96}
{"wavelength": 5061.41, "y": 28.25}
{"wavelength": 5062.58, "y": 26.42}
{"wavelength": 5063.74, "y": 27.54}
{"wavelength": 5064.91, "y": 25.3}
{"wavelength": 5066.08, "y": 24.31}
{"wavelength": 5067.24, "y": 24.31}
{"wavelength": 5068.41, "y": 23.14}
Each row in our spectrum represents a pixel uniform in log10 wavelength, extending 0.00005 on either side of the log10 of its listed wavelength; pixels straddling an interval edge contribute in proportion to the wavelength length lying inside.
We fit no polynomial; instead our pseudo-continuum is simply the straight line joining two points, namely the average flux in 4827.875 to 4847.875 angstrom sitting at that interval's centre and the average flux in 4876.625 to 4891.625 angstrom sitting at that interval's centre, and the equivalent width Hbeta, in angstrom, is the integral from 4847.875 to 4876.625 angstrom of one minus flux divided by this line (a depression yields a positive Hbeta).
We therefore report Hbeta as 1.99 angstrom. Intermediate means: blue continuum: 28.4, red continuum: 26.6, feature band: 25.6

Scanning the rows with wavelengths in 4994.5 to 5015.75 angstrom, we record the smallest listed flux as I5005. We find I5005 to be 18.56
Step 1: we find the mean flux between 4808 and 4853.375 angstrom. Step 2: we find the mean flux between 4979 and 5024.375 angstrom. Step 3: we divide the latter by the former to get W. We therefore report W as 0.87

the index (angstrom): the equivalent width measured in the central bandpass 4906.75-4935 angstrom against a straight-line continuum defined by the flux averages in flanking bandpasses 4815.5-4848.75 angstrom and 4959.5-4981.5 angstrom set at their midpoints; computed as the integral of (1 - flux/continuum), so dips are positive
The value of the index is 2.16 angstrom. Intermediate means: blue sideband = 28.5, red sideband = 28.9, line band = 26.5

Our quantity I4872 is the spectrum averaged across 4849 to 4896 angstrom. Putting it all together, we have 26.2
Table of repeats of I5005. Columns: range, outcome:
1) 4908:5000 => 15.08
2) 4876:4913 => 17.44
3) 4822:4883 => 15.63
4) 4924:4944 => 21.03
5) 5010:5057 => 18.76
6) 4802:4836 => 23.03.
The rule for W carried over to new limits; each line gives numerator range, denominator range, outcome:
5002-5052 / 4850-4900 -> 0.93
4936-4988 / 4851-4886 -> 1.05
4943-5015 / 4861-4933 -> 1.00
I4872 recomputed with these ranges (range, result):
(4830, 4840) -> 28.8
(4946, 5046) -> 26.2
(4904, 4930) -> 26.5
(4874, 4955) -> 27.6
